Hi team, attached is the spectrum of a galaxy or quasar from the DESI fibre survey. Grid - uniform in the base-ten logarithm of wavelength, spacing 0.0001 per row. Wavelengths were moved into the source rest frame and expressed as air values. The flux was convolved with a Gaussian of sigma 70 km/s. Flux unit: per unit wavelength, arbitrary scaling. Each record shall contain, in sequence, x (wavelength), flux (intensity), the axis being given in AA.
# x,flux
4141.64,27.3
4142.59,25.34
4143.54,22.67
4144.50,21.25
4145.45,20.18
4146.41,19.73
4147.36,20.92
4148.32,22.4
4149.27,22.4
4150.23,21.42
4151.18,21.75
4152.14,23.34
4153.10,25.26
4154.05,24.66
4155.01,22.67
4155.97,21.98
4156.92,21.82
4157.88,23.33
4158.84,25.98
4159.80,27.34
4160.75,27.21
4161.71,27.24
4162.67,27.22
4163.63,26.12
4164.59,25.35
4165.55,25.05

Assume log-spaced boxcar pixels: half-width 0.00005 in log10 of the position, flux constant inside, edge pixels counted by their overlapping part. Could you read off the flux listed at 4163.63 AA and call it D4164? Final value 26.12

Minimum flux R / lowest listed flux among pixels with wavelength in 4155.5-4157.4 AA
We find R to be 21.82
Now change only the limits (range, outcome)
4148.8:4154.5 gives 21.42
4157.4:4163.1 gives 23.33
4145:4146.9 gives 19.73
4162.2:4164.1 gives 26.12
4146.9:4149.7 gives 20.92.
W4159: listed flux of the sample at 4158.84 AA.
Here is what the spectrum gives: 25.98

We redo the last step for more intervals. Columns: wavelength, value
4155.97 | 21.98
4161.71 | 27.24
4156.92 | 21.82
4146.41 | 19.73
